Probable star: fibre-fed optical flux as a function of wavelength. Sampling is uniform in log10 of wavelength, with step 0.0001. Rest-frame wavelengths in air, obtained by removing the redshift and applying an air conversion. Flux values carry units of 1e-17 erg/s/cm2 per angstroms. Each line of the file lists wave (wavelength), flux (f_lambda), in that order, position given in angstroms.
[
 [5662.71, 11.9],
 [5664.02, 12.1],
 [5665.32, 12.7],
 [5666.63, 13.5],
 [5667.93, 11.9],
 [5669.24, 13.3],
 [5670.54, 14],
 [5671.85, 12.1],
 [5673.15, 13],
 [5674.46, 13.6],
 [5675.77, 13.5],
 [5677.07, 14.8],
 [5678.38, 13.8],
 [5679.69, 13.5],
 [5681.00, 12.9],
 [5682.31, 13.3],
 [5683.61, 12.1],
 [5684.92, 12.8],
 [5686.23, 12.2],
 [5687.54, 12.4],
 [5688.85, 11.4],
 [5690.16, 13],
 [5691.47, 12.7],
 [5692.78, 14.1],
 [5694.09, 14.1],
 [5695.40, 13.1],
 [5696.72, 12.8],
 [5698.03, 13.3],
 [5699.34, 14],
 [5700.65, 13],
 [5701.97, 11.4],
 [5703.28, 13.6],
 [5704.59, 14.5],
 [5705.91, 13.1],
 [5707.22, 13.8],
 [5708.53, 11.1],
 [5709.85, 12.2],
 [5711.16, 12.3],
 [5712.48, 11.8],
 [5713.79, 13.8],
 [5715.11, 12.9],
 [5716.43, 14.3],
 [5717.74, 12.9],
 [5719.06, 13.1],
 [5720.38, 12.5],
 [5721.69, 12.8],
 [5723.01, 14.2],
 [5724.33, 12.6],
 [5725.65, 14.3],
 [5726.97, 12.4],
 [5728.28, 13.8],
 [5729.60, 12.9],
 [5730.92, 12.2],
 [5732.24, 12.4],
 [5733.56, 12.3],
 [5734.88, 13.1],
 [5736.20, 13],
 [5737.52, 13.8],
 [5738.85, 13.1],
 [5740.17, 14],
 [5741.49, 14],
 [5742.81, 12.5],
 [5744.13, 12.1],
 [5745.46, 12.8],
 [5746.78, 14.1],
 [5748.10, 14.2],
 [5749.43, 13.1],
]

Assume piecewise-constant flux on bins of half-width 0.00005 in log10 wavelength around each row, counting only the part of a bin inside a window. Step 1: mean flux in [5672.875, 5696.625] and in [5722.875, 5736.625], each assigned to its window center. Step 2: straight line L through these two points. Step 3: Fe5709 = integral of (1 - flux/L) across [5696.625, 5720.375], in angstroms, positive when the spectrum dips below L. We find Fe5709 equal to 0.1 angstroms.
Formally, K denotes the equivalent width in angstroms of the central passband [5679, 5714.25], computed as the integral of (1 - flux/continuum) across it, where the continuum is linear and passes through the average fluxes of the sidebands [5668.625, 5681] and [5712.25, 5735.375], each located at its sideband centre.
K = 1.03 angstroms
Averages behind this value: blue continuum 13.5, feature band 12.9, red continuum 13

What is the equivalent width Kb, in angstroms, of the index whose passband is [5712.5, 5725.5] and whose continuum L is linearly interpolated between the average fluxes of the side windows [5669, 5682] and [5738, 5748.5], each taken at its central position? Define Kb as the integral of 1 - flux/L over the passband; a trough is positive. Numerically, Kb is 0.2 angstroms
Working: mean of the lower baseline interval 13.4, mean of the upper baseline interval 13.3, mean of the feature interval 13.2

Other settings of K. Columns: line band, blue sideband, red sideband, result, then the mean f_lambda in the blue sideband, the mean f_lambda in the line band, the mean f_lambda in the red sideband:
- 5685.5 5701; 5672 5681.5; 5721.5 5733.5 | 0.4 angstroms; 13.5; 13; 13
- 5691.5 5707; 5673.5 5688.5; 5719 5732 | -0.3 angstroms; 13.1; 13.3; 13.1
